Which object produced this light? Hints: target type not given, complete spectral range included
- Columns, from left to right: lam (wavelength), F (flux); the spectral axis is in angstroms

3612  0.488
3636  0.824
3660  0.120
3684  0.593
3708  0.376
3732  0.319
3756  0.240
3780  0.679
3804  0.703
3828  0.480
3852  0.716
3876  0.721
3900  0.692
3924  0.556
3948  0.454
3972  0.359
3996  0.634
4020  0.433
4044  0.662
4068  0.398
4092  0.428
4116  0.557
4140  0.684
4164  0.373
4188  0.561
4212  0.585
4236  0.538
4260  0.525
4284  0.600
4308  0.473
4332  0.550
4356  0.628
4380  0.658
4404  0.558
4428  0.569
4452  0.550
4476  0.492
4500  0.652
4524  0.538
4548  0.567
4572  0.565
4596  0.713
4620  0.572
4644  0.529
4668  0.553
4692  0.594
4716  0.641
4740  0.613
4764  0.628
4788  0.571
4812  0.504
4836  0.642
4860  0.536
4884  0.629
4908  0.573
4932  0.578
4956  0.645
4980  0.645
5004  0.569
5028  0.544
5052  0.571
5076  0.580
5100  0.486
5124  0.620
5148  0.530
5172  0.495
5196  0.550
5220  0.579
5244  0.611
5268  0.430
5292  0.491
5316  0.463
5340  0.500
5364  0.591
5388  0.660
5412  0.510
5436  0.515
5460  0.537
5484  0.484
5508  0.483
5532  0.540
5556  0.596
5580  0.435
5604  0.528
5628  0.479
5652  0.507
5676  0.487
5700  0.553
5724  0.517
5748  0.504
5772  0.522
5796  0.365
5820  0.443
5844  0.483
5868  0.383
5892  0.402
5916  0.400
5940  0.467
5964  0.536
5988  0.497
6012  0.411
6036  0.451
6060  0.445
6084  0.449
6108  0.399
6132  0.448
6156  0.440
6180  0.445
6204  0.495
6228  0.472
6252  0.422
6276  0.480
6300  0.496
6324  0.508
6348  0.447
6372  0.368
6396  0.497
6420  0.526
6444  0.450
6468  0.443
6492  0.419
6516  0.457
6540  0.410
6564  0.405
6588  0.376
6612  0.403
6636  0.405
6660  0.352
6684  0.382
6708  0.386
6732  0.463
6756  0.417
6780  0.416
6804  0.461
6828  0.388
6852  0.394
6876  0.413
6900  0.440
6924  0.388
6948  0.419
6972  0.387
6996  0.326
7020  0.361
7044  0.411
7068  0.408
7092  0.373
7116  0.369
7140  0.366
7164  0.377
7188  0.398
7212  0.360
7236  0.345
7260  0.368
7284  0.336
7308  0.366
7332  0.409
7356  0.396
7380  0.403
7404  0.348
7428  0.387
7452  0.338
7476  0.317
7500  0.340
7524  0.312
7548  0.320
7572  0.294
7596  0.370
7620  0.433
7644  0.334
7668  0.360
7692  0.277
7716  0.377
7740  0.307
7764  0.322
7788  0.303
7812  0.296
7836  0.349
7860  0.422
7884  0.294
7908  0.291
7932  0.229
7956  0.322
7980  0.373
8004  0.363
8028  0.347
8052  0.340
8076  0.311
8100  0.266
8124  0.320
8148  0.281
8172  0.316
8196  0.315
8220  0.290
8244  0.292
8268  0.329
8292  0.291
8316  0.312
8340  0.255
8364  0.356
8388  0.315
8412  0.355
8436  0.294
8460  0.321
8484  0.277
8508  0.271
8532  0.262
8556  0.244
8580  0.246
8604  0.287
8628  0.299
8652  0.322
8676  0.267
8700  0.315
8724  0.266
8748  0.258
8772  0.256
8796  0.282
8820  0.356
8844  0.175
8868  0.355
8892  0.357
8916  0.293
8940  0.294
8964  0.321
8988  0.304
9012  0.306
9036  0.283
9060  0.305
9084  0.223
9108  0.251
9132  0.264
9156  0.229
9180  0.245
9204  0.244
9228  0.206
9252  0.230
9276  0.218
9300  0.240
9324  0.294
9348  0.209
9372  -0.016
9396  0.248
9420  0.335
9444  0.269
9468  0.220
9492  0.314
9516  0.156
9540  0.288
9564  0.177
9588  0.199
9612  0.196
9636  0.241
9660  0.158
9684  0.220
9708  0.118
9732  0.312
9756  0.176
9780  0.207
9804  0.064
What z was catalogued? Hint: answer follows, 0.000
